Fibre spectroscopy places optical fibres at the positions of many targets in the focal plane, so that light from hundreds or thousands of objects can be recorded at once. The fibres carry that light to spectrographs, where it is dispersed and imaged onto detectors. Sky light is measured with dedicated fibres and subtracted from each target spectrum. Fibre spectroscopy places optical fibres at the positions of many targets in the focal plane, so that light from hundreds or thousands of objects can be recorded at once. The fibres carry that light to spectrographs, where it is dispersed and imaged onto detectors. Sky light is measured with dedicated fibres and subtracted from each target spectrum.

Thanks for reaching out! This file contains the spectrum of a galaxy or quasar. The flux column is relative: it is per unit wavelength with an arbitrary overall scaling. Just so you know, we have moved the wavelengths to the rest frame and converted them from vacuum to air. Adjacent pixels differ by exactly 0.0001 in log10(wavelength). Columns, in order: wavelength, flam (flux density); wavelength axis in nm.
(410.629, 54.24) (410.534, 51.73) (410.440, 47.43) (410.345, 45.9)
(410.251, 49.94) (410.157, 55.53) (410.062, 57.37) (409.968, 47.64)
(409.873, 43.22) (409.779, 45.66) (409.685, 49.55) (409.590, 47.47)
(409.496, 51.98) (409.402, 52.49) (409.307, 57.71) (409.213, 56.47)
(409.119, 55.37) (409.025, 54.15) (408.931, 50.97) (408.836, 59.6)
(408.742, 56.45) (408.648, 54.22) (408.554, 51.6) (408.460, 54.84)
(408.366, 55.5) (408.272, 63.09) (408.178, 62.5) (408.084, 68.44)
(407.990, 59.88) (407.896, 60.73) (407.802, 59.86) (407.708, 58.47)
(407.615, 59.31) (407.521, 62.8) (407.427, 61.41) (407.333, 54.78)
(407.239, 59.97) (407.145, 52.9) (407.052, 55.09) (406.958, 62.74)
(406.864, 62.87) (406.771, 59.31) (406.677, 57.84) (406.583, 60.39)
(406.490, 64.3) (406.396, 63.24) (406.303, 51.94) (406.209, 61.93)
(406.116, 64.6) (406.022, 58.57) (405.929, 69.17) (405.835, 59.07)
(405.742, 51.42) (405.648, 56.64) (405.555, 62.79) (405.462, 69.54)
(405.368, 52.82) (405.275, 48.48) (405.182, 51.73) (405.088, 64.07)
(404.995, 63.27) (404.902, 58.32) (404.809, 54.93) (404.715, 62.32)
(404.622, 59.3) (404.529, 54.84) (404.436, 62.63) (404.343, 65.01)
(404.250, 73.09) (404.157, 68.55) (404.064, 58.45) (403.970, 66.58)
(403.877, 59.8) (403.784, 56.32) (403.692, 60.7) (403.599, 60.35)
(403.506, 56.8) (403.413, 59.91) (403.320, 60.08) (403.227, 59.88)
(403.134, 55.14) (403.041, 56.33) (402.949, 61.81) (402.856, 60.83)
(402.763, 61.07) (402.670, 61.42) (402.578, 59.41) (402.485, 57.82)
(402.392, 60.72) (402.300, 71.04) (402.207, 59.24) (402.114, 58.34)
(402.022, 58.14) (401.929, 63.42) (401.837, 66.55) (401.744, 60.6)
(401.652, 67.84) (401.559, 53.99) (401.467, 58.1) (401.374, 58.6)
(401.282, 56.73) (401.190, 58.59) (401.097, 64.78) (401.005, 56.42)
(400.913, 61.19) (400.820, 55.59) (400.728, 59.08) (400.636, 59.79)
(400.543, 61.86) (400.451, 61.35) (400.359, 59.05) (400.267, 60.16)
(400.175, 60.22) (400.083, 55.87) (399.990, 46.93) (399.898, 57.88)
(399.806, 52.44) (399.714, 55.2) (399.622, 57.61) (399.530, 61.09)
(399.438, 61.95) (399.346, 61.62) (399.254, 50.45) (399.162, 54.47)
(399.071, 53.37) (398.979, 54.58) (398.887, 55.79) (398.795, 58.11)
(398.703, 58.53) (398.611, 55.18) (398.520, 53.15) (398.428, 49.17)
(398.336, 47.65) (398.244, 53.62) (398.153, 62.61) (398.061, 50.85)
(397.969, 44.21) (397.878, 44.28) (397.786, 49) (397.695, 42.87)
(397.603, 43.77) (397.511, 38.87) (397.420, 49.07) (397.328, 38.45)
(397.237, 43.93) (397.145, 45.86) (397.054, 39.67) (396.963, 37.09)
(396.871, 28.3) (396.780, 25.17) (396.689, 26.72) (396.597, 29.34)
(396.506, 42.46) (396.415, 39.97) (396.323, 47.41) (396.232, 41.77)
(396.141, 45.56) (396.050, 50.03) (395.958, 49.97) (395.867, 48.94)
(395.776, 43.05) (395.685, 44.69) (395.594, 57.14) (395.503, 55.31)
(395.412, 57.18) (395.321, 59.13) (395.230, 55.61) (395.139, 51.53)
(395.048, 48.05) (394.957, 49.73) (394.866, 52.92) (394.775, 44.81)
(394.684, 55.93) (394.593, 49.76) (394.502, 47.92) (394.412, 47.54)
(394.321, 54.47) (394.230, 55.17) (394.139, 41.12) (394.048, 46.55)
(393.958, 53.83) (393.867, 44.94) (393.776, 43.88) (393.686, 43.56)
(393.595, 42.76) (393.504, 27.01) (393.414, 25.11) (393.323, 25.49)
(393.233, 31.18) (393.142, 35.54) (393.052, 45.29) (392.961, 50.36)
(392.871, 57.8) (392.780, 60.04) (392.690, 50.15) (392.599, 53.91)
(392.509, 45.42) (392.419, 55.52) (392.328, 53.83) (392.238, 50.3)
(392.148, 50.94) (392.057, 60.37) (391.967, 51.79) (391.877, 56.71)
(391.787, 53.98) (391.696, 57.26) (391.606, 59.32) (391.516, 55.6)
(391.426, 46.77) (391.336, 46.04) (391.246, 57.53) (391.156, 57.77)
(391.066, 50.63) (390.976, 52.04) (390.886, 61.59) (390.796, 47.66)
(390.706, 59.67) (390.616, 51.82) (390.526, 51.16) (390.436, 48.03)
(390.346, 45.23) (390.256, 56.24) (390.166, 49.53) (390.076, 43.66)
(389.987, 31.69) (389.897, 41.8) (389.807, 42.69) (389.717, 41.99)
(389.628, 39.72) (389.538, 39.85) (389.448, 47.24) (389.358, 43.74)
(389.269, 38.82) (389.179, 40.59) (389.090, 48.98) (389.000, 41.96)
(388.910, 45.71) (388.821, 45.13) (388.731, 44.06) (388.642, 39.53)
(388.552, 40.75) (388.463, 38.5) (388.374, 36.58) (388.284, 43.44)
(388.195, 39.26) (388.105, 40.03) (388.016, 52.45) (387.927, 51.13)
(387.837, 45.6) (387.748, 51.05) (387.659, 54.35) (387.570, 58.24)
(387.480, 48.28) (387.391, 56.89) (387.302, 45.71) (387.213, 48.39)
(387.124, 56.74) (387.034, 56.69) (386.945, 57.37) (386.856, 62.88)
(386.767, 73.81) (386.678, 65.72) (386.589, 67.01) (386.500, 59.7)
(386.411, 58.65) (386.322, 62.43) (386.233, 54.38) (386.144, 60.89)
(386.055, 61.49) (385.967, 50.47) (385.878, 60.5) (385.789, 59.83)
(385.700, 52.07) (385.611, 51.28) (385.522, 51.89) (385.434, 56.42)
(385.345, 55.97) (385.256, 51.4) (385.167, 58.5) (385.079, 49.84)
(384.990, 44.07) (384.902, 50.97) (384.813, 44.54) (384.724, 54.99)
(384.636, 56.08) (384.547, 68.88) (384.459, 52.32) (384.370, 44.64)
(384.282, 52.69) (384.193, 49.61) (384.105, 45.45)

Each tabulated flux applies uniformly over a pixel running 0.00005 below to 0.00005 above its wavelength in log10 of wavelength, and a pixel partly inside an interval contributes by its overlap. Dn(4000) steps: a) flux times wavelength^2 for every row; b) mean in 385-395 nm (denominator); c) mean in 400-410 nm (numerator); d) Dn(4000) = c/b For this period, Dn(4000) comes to 1.3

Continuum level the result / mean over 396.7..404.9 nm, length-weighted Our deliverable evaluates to 55.9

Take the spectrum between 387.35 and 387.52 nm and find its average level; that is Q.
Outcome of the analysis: 52.7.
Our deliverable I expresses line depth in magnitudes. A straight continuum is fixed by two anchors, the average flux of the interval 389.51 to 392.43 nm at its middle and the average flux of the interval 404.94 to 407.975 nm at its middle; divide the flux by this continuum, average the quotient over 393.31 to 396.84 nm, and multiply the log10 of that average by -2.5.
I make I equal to 0.163 mag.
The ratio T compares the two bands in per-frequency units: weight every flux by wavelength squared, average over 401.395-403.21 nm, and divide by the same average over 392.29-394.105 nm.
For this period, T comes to 1.42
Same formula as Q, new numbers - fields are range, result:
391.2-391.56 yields 51.6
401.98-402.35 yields 61.8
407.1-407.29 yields 56.3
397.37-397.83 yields 44.6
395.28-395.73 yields 54.7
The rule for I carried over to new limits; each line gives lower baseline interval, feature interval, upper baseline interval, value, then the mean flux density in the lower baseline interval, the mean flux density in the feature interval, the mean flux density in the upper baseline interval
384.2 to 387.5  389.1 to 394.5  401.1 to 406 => 0.196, 55.8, 47.8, 60.3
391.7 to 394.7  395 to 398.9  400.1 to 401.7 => 0.146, 47.6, 46.6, 59.6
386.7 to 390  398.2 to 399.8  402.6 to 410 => -0.030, 47.1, 55.3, 58.4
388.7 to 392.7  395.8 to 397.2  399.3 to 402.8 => 0.346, 49.2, 39.9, 59.5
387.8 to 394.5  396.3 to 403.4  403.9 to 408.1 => 0.024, 47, 53.7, 60.2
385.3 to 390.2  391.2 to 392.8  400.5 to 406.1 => -0.015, 50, 53.6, 60.2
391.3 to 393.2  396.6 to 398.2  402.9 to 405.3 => 0.318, 52.1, 41.5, 60.1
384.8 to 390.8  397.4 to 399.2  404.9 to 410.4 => 0.059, 50.2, 51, 57.1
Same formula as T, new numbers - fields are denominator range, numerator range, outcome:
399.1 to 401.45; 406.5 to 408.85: 1.06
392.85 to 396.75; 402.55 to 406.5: 1.39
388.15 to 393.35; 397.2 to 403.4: 1.24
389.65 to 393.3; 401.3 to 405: 1.28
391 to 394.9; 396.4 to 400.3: 1.03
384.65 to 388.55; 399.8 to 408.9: 1.22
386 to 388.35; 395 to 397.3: 0.85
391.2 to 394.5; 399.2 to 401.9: 1.27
